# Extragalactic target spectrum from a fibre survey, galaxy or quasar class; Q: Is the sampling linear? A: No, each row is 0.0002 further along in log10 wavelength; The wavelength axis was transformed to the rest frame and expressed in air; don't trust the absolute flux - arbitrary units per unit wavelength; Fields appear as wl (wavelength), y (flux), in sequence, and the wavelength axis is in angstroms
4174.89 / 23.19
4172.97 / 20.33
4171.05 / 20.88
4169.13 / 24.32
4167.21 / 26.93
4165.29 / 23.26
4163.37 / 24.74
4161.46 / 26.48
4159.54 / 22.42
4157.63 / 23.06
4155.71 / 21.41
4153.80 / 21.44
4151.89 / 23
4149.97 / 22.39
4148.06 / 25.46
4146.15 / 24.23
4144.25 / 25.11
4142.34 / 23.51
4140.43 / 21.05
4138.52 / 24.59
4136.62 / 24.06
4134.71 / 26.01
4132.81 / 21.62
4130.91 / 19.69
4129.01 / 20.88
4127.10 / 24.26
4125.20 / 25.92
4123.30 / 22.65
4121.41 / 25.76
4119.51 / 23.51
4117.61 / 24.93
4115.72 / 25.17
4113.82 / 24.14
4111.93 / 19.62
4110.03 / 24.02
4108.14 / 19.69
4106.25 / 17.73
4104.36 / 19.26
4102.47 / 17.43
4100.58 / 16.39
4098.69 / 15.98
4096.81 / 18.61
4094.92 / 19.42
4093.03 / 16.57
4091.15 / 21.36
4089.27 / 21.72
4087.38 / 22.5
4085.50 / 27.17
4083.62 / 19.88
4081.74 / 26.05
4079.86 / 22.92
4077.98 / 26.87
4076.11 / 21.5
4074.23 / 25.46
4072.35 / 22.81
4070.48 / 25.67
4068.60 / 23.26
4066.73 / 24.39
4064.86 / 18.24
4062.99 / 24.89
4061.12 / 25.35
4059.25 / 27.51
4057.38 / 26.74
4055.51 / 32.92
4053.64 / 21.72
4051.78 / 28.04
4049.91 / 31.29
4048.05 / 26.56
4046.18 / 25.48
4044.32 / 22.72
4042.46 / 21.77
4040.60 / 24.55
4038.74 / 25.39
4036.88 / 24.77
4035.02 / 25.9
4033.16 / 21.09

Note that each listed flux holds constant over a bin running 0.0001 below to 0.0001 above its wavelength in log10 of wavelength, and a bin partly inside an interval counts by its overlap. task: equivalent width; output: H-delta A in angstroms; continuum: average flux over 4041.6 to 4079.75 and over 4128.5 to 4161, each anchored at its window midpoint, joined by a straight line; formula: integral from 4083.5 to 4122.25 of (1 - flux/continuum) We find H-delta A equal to 4.9 angstroms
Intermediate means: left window 25.1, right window 23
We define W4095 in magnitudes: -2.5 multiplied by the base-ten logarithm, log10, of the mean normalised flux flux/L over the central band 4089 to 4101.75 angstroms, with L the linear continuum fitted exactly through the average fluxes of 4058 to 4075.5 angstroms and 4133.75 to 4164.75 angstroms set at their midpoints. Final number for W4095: 0.29 mag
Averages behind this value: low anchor 24.2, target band 18.4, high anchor 23.7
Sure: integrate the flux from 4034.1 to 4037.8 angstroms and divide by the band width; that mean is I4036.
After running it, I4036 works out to 25.3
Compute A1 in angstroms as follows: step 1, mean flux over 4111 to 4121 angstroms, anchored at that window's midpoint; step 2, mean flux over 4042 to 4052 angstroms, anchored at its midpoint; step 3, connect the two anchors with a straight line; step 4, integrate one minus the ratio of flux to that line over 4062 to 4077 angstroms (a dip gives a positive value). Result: 1.15 angstroms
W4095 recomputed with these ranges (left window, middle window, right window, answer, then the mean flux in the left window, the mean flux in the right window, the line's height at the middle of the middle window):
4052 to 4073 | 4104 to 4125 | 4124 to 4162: 0.06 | 25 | 23.3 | 23.9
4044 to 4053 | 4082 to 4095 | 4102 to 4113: 0.03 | 26.9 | 19.8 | 22.1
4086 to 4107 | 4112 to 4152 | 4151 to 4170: -0.10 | 19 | 23.7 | 21.6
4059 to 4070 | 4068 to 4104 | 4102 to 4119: 0.06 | 23.8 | 21.5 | 22.7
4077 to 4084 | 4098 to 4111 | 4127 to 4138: 0.25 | 24.3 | 22.7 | 23.5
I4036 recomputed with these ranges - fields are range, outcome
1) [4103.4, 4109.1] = 18.9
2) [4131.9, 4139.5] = 24.1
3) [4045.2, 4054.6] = 26.6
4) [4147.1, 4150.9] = 23.9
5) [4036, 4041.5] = 24.9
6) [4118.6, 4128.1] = 24.4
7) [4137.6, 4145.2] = 23.5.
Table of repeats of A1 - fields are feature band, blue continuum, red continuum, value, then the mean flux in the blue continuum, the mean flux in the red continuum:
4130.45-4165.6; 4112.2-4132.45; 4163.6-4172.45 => 0.35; 23.5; 23.7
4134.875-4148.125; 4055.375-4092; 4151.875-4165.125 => -0.33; 24.2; 23.3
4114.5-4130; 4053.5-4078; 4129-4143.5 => -0.60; 24.8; 22.8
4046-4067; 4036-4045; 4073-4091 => -2.10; 23.9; 23.7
